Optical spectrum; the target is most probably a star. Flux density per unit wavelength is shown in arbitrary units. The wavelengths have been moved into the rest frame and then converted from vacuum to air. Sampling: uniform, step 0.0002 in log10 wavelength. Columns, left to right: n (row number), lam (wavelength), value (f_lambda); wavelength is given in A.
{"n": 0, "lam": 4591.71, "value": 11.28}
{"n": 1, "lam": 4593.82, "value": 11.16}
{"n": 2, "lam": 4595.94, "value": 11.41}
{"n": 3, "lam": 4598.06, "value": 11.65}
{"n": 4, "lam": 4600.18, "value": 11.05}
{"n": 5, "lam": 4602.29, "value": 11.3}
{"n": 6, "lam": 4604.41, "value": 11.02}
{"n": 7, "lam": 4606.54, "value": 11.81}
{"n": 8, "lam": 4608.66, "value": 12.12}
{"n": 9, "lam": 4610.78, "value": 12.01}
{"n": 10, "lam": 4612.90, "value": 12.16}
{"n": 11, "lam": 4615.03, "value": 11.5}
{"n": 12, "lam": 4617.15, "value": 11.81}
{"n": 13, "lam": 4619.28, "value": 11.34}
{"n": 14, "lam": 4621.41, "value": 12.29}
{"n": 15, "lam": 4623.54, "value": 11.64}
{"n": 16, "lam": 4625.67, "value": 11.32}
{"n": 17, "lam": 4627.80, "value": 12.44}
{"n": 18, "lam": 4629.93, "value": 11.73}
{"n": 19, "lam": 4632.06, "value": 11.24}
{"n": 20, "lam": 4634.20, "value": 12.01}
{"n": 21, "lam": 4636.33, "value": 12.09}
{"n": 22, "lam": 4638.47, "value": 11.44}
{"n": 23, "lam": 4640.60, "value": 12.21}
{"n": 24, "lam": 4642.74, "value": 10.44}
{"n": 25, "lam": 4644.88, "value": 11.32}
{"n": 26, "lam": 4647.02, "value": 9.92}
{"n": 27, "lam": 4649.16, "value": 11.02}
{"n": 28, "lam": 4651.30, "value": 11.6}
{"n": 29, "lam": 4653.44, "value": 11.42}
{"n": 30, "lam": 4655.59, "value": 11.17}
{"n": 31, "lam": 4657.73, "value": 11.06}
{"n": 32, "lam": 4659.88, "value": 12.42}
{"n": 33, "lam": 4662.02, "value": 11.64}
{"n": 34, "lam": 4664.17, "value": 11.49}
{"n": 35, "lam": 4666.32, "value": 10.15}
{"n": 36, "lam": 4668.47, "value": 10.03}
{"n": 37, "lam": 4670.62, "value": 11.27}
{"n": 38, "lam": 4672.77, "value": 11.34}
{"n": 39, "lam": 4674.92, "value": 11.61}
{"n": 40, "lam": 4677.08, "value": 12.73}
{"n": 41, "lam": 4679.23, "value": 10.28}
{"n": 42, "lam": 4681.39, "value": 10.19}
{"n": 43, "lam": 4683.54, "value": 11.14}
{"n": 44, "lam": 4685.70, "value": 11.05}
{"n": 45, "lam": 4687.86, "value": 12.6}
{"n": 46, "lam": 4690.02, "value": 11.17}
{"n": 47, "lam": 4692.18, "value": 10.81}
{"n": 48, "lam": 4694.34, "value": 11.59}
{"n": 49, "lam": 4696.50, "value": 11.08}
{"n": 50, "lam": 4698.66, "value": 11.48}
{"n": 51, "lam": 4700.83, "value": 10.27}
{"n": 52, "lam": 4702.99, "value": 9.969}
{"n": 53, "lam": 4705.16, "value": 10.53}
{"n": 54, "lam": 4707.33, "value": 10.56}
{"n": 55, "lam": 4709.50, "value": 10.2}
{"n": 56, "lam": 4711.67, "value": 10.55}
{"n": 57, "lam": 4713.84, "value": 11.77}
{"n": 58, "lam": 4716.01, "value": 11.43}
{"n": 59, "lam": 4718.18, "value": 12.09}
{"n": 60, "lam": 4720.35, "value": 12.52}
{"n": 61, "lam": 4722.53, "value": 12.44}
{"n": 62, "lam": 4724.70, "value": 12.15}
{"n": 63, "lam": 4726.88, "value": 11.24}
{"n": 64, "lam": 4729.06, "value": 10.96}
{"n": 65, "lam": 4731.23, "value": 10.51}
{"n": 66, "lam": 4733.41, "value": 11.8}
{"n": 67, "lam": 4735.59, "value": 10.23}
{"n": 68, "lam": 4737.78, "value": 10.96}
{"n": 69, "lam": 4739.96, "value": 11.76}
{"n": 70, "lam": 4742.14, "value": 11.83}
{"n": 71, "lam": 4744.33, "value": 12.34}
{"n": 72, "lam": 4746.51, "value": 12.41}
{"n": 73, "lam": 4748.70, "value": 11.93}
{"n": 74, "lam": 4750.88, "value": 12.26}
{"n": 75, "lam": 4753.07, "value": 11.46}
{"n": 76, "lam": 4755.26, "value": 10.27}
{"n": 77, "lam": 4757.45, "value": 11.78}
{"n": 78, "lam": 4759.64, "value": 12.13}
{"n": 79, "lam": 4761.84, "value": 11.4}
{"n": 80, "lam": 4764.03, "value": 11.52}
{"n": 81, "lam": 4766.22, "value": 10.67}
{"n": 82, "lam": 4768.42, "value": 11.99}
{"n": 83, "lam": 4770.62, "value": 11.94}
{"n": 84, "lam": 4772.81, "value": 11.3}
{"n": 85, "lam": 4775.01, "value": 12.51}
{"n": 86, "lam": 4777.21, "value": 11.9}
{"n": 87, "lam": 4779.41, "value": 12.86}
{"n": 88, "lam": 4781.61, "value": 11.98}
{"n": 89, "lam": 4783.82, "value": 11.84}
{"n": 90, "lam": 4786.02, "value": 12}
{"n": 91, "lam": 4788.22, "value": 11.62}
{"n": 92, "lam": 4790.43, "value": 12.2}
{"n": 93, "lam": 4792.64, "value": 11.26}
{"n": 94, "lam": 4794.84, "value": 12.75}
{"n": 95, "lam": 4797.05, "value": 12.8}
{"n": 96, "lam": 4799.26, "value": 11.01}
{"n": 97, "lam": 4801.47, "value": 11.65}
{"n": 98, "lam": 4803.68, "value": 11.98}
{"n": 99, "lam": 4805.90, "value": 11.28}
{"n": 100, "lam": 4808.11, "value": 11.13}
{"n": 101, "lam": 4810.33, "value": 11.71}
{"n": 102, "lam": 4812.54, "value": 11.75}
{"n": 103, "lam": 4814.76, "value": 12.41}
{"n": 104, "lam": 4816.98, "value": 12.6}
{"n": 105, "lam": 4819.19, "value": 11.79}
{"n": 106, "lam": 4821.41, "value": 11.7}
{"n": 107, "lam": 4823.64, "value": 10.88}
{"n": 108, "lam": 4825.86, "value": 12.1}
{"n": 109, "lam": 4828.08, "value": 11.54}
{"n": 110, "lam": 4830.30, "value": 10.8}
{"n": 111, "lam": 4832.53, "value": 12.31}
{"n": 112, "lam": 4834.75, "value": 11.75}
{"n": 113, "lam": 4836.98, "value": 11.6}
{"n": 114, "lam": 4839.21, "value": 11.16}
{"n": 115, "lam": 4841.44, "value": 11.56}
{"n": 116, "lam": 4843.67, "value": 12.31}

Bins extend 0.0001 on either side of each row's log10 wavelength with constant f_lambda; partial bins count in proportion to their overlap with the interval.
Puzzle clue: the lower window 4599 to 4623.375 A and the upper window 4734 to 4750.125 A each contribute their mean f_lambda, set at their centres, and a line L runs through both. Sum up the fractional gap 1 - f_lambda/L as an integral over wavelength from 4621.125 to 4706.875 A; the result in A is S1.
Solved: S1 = 3.0 A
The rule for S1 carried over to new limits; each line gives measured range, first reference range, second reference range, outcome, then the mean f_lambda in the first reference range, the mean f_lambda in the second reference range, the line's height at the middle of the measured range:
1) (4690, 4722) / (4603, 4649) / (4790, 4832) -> 1.58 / 11.6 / 11.8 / 11.7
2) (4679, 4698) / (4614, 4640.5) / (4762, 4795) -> 1.05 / 11.8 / 11.9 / 11.8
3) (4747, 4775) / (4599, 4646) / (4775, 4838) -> 0.43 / 11.6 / 11.8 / 11.8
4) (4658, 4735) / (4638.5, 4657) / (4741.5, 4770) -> 1.18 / 11.2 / 11.7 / 11.4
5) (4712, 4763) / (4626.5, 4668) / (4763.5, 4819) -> 0.30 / 11.4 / 11.9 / 11.7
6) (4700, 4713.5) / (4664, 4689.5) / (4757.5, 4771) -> 1.04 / 11.1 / 11.6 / 11.3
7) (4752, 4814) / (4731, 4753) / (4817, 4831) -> -0.71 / 11.6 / 11.6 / 11.6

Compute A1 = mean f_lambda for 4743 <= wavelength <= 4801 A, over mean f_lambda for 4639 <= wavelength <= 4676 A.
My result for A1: 1.06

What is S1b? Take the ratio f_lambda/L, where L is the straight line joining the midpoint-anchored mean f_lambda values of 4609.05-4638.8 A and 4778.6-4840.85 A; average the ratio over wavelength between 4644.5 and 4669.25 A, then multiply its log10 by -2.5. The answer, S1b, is 0.066 mag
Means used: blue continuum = 11.8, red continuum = 11.8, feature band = 11.1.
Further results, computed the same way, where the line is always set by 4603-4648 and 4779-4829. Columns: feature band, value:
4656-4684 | 0.05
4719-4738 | 0.03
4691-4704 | 0.08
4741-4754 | -0.03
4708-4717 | 0.07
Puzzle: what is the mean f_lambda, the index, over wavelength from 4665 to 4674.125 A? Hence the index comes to 10.7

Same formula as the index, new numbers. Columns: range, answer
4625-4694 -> 11.3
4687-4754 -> 11.4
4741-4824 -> 11.8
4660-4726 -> 11.2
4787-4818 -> 11.9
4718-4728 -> 12.1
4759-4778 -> 11.7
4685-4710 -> 11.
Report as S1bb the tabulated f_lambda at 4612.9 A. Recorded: 12.16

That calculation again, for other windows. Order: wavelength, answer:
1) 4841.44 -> 11.56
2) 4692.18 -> 10.81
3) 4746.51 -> 12.41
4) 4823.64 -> 10.88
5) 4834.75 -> 11.75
